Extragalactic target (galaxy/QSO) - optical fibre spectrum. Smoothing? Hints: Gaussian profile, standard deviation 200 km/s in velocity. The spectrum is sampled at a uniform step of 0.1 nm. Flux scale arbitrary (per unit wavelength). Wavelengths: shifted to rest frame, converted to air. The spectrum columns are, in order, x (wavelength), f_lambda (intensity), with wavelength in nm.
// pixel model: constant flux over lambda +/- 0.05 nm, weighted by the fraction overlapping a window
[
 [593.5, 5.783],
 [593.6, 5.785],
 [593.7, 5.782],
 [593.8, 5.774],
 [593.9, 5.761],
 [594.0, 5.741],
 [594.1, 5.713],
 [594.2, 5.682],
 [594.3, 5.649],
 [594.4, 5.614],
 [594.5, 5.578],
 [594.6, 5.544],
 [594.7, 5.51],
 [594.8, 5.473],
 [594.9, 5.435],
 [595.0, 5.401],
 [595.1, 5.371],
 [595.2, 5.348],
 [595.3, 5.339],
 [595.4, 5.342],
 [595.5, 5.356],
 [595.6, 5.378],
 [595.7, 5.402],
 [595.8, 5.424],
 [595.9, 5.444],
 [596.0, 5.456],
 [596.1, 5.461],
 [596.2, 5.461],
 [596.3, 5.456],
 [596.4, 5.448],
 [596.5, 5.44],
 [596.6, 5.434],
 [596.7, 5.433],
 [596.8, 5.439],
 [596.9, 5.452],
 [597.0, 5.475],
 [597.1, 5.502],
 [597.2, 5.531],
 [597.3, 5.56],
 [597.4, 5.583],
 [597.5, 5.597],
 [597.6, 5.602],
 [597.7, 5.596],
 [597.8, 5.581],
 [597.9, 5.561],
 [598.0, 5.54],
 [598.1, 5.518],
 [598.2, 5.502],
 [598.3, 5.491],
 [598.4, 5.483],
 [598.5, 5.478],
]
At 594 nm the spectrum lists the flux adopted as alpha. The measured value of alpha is 5.741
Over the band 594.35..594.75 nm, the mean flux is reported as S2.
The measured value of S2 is 5.56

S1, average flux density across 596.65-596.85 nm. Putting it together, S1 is 5.44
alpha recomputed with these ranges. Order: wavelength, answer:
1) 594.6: 5.544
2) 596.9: 5.452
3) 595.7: 5.402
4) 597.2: 5.531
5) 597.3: 5.56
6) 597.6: 5.602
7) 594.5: 5.578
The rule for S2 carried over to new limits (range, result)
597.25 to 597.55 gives 5.58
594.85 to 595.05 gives 5.42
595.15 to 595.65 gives 5.35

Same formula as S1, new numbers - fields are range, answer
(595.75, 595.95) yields 5.43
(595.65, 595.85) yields 5.41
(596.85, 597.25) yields 5.49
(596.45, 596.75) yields 5.44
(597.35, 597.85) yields 5.59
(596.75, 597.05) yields 5.46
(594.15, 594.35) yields 5.67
